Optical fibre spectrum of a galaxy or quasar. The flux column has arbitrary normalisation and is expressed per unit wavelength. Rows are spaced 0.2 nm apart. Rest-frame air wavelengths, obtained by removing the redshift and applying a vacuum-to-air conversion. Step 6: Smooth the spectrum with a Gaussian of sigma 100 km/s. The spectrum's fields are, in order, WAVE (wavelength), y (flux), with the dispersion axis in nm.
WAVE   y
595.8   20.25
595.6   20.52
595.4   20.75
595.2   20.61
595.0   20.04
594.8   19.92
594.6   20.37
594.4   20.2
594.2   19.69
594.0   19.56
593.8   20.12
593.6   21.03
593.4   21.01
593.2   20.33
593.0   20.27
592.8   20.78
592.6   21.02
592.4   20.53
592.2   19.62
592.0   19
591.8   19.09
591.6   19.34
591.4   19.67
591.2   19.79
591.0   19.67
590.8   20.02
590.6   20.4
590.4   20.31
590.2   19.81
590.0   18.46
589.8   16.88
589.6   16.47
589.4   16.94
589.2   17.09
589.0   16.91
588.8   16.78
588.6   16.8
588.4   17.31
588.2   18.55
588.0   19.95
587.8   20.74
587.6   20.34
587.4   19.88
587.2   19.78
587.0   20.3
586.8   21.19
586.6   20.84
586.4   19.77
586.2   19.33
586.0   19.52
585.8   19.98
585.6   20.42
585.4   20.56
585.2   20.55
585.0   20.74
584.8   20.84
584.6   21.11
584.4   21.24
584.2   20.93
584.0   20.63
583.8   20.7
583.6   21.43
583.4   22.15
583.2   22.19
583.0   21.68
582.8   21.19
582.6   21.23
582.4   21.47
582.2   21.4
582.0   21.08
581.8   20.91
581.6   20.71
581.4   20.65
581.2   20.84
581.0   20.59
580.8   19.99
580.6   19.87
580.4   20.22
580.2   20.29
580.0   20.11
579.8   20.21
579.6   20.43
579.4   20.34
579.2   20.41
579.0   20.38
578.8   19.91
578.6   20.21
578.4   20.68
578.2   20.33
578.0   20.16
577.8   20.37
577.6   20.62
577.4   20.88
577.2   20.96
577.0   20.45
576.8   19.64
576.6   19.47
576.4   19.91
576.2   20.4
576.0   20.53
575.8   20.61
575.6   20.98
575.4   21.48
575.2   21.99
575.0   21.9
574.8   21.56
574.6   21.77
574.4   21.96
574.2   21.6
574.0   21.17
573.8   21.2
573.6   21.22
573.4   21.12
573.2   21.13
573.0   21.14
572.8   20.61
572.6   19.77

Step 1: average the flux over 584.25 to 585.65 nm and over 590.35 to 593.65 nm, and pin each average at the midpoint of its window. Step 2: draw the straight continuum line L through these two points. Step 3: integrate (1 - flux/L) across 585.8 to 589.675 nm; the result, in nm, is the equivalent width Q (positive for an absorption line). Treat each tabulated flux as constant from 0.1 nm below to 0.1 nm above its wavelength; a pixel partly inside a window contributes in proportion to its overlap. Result 0.30 nm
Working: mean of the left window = 20.8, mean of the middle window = 18.9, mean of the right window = 20.1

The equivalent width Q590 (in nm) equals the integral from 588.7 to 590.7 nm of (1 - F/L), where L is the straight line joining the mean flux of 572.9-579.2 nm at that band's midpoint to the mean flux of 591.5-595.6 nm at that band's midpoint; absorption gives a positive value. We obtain 0.23 nm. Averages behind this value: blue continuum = 20.8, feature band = 18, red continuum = 20.2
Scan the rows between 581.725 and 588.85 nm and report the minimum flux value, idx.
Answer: 16.78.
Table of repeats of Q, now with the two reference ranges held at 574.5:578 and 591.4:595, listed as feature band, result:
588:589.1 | 0.150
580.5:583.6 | -0.080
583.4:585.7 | -0.050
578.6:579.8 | 0.022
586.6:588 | -0.003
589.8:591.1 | 0.042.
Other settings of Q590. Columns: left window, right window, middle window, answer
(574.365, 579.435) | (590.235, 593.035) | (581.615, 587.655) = -0.14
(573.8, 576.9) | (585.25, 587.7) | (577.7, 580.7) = 0.07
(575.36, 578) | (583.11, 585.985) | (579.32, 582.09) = 0.03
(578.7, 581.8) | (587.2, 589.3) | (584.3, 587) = -0.19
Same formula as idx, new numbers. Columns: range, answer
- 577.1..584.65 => 19.87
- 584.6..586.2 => 19.33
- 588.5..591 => 16.47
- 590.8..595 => 19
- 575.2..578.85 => 19.47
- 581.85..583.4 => 21.08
